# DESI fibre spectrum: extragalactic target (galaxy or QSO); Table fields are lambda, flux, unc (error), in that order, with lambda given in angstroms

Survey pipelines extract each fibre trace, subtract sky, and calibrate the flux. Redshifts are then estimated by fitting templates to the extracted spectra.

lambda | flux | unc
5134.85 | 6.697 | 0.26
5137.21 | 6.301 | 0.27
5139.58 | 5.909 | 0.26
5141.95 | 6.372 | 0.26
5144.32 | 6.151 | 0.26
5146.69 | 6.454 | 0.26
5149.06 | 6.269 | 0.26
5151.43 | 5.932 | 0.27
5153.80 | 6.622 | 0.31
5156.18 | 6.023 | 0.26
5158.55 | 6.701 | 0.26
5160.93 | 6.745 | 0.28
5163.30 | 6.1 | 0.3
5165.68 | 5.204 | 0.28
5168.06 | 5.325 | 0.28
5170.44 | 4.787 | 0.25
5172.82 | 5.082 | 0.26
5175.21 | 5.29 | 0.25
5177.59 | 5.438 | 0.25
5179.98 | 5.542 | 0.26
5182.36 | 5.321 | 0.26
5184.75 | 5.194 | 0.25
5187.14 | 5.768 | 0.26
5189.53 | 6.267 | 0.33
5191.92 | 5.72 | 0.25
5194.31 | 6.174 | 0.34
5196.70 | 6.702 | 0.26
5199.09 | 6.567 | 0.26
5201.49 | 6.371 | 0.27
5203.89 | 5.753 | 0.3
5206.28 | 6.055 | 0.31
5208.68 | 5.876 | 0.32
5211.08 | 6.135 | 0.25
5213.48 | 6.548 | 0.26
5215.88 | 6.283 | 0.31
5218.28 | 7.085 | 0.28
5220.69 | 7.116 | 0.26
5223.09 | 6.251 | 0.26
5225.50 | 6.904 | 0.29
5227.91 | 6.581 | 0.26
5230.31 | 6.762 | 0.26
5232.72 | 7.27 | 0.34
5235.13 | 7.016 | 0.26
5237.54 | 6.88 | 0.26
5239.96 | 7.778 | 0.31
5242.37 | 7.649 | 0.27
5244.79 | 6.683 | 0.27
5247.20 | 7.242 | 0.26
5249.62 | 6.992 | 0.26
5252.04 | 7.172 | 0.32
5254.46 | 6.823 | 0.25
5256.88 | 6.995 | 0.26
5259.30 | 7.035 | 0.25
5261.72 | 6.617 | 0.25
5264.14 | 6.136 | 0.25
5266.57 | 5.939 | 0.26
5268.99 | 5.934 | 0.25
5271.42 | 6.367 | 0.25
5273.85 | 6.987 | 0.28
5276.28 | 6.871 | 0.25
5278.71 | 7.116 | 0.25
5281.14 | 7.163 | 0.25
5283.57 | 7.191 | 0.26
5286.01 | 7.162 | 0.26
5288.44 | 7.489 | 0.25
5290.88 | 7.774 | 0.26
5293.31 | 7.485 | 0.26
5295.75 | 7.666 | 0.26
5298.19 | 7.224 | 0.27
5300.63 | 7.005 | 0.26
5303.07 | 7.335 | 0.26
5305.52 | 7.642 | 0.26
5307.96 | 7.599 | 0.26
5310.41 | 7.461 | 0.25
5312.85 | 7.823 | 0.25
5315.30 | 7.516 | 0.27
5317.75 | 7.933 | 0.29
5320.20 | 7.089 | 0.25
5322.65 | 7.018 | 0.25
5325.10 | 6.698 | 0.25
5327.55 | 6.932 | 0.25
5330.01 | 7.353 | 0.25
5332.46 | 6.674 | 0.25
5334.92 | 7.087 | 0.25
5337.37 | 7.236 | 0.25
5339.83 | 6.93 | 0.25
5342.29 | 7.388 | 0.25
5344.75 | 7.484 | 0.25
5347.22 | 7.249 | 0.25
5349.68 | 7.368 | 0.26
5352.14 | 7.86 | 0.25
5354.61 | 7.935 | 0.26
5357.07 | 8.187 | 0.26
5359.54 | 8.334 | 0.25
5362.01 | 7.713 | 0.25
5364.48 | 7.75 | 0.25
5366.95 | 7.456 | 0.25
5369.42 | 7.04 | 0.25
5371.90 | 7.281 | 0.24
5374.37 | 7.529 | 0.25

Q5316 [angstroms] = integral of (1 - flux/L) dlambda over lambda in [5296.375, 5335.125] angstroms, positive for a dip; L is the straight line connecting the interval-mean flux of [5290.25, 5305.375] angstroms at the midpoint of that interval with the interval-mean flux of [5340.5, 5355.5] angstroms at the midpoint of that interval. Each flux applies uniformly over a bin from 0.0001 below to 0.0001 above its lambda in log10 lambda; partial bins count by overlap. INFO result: 0.9 angstroms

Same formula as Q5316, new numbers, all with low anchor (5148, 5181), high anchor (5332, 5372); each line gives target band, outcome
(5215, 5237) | -1.63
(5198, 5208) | -0.05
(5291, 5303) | -0.68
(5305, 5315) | -0.72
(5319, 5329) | 0.40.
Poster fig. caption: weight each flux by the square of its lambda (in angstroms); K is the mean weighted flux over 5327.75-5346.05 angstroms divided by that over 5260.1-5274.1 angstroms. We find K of 1.2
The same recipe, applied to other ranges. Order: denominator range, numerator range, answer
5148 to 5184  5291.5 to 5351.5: 1.35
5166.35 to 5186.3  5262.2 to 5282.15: 1.30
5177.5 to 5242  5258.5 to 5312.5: 1.14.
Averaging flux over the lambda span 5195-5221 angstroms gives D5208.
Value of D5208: 6.38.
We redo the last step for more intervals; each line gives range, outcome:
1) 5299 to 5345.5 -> 7.27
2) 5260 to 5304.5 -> 6.97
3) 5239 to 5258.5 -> 7.16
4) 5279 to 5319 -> 7.46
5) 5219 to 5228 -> 6.74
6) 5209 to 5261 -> 6.89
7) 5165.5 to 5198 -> 5.57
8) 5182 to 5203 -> 6.03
